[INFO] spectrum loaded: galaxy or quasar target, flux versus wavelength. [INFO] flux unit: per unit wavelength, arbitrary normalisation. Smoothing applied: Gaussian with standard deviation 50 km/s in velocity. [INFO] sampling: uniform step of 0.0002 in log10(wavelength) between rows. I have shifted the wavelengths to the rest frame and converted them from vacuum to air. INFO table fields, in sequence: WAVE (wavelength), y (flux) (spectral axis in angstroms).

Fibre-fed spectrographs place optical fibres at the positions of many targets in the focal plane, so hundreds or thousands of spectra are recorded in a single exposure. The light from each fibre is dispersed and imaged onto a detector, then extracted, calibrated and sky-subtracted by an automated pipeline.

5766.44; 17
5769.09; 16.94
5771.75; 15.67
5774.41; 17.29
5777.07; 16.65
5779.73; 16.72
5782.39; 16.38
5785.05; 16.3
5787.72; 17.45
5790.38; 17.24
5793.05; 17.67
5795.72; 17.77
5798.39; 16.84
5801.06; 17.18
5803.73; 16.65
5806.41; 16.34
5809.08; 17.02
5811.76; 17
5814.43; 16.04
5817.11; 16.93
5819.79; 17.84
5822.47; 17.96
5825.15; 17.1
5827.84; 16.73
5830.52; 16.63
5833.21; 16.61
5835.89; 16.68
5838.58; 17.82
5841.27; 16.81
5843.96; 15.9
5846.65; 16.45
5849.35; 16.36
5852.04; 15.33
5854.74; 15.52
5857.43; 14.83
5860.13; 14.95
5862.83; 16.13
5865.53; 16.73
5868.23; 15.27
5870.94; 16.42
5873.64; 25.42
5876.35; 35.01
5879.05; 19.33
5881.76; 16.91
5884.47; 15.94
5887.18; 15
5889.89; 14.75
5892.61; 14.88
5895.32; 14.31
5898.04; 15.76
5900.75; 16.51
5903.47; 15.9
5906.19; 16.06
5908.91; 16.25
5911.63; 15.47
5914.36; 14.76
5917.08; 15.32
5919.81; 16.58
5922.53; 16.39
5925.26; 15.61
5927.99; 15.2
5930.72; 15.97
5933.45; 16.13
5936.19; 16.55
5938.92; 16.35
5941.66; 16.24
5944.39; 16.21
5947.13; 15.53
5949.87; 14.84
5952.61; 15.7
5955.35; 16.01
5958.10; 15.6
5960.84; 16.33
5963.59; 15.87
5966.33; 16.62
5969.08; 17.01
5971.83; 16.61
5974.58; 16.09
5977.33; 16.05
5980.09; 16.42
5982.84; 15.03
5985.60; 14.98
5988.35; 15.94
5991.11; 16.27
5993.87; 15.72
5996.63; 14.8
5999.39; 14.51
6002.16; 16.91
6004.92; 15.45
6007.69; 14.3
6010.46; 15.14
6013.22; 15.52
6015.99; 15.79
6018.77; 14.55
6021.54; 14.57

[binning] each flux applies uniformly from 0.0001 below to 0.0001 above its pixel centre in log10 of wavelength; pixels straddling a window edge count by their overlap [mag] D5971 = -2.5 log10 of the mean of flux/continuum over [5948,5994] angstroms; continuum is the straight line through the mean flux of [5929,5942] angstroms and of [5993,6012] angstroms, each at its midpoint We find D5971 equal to -0.02 mag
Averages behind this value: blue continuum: 16.2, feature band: 15.9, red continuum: 15.3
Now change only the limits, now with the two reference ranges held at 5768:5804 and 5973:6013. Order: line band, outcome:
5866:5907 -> -0.10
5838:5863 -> 0.04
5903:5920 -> 0.03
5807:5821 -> -0.01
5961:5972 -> -0.05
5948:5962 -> 0.01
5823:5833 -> -0.02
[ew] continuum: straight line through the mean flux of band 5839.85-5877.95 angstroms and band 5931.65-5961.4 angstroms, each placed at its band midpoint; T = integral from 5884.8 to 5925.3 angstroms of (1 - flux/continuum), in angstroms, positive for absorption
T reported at 3.1 angstroms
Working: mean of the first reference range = 18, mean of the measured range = 15.6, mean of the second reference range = 15.9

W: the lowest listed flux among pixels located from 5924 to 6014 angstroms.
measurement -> 14.3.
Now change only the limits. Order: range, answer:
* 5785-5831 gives 16.04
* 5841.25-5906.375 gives 14.31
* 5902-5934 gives 14.76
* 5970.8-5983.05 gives 15.03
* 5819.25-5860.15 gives 14.83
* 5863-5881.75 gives 15.27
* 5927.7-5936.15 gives 15.2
